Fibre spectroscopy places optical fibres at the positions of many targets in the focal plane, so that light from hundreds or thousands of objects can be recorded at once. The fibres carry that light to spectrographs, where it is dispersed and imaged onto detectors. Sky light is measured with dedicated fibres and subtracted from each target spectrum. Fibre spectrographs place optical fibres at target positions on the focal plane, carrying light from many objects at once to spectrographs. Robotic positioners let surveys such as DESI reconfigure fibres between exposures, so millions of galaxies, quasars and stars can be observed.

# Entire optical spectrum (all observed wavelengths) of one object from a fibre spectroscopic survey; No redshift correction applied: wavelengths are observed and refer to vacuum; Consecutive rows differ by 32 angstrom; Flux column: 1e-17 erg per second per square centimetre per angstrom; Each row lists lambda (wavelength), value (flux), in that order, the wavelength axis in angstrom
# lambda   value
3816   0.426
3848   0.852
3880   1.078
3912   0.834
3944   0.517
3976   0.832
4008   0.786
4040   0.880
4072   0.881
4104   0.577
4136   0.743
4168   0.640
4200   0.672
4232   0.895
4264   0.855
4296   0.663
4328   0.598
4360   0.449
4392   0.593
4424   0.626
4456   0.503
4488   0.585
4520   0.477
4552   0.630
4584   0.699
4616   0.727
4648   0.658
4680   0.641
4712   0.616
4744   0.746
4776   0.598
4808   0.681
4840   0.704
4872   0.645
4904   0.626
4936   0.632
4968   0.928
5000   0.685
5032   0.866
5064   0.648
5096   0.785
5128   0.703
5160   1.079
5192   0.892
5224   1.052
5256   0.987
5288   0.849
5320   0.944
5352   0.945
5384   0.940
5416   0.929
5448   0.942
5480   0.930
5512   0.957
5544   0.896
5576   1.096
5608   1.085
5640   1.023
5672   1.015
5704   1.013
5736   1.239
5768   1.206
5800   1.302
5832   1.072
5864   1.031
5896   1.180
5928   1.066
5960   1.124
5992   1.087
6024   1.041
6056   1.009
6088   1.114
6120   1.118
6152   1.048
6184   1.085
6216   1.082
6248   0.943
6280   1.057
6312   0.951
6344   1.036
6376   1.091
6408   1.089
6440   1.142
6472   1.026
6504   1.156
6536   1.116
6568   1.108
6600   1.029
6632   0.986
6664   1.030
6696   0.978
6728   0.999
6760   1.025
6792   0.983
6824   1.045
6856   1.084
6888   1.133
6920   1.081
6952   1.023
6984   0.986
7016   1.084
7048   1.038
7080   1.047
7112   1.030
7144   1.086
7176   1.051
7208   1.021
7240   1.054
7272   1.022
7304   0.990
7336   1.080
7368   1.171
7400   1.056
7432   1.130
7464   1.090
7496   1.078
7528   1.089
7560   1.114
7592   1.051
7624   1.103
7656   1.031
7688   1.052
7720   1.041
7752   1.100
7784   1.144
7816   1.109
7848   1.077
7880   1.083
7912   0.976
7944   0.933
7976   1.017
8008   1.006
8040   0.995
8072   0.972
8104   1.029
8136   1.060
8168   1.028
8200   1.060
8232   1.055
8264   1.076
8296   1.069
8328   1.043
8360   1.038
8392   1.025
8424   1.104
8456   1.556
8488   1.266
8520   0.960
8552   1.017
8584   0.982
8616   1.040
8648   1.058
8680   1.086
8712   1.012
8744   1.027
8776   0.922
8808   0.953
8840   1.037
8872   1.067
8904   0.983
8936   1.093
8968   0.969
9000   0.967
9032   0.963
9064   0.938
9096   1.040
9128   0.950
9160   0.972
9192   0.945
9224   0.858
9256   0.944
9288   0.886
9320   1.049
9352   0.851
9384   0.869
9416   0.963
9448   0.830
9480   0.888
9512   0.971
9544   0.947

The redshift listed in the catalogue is 0.289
